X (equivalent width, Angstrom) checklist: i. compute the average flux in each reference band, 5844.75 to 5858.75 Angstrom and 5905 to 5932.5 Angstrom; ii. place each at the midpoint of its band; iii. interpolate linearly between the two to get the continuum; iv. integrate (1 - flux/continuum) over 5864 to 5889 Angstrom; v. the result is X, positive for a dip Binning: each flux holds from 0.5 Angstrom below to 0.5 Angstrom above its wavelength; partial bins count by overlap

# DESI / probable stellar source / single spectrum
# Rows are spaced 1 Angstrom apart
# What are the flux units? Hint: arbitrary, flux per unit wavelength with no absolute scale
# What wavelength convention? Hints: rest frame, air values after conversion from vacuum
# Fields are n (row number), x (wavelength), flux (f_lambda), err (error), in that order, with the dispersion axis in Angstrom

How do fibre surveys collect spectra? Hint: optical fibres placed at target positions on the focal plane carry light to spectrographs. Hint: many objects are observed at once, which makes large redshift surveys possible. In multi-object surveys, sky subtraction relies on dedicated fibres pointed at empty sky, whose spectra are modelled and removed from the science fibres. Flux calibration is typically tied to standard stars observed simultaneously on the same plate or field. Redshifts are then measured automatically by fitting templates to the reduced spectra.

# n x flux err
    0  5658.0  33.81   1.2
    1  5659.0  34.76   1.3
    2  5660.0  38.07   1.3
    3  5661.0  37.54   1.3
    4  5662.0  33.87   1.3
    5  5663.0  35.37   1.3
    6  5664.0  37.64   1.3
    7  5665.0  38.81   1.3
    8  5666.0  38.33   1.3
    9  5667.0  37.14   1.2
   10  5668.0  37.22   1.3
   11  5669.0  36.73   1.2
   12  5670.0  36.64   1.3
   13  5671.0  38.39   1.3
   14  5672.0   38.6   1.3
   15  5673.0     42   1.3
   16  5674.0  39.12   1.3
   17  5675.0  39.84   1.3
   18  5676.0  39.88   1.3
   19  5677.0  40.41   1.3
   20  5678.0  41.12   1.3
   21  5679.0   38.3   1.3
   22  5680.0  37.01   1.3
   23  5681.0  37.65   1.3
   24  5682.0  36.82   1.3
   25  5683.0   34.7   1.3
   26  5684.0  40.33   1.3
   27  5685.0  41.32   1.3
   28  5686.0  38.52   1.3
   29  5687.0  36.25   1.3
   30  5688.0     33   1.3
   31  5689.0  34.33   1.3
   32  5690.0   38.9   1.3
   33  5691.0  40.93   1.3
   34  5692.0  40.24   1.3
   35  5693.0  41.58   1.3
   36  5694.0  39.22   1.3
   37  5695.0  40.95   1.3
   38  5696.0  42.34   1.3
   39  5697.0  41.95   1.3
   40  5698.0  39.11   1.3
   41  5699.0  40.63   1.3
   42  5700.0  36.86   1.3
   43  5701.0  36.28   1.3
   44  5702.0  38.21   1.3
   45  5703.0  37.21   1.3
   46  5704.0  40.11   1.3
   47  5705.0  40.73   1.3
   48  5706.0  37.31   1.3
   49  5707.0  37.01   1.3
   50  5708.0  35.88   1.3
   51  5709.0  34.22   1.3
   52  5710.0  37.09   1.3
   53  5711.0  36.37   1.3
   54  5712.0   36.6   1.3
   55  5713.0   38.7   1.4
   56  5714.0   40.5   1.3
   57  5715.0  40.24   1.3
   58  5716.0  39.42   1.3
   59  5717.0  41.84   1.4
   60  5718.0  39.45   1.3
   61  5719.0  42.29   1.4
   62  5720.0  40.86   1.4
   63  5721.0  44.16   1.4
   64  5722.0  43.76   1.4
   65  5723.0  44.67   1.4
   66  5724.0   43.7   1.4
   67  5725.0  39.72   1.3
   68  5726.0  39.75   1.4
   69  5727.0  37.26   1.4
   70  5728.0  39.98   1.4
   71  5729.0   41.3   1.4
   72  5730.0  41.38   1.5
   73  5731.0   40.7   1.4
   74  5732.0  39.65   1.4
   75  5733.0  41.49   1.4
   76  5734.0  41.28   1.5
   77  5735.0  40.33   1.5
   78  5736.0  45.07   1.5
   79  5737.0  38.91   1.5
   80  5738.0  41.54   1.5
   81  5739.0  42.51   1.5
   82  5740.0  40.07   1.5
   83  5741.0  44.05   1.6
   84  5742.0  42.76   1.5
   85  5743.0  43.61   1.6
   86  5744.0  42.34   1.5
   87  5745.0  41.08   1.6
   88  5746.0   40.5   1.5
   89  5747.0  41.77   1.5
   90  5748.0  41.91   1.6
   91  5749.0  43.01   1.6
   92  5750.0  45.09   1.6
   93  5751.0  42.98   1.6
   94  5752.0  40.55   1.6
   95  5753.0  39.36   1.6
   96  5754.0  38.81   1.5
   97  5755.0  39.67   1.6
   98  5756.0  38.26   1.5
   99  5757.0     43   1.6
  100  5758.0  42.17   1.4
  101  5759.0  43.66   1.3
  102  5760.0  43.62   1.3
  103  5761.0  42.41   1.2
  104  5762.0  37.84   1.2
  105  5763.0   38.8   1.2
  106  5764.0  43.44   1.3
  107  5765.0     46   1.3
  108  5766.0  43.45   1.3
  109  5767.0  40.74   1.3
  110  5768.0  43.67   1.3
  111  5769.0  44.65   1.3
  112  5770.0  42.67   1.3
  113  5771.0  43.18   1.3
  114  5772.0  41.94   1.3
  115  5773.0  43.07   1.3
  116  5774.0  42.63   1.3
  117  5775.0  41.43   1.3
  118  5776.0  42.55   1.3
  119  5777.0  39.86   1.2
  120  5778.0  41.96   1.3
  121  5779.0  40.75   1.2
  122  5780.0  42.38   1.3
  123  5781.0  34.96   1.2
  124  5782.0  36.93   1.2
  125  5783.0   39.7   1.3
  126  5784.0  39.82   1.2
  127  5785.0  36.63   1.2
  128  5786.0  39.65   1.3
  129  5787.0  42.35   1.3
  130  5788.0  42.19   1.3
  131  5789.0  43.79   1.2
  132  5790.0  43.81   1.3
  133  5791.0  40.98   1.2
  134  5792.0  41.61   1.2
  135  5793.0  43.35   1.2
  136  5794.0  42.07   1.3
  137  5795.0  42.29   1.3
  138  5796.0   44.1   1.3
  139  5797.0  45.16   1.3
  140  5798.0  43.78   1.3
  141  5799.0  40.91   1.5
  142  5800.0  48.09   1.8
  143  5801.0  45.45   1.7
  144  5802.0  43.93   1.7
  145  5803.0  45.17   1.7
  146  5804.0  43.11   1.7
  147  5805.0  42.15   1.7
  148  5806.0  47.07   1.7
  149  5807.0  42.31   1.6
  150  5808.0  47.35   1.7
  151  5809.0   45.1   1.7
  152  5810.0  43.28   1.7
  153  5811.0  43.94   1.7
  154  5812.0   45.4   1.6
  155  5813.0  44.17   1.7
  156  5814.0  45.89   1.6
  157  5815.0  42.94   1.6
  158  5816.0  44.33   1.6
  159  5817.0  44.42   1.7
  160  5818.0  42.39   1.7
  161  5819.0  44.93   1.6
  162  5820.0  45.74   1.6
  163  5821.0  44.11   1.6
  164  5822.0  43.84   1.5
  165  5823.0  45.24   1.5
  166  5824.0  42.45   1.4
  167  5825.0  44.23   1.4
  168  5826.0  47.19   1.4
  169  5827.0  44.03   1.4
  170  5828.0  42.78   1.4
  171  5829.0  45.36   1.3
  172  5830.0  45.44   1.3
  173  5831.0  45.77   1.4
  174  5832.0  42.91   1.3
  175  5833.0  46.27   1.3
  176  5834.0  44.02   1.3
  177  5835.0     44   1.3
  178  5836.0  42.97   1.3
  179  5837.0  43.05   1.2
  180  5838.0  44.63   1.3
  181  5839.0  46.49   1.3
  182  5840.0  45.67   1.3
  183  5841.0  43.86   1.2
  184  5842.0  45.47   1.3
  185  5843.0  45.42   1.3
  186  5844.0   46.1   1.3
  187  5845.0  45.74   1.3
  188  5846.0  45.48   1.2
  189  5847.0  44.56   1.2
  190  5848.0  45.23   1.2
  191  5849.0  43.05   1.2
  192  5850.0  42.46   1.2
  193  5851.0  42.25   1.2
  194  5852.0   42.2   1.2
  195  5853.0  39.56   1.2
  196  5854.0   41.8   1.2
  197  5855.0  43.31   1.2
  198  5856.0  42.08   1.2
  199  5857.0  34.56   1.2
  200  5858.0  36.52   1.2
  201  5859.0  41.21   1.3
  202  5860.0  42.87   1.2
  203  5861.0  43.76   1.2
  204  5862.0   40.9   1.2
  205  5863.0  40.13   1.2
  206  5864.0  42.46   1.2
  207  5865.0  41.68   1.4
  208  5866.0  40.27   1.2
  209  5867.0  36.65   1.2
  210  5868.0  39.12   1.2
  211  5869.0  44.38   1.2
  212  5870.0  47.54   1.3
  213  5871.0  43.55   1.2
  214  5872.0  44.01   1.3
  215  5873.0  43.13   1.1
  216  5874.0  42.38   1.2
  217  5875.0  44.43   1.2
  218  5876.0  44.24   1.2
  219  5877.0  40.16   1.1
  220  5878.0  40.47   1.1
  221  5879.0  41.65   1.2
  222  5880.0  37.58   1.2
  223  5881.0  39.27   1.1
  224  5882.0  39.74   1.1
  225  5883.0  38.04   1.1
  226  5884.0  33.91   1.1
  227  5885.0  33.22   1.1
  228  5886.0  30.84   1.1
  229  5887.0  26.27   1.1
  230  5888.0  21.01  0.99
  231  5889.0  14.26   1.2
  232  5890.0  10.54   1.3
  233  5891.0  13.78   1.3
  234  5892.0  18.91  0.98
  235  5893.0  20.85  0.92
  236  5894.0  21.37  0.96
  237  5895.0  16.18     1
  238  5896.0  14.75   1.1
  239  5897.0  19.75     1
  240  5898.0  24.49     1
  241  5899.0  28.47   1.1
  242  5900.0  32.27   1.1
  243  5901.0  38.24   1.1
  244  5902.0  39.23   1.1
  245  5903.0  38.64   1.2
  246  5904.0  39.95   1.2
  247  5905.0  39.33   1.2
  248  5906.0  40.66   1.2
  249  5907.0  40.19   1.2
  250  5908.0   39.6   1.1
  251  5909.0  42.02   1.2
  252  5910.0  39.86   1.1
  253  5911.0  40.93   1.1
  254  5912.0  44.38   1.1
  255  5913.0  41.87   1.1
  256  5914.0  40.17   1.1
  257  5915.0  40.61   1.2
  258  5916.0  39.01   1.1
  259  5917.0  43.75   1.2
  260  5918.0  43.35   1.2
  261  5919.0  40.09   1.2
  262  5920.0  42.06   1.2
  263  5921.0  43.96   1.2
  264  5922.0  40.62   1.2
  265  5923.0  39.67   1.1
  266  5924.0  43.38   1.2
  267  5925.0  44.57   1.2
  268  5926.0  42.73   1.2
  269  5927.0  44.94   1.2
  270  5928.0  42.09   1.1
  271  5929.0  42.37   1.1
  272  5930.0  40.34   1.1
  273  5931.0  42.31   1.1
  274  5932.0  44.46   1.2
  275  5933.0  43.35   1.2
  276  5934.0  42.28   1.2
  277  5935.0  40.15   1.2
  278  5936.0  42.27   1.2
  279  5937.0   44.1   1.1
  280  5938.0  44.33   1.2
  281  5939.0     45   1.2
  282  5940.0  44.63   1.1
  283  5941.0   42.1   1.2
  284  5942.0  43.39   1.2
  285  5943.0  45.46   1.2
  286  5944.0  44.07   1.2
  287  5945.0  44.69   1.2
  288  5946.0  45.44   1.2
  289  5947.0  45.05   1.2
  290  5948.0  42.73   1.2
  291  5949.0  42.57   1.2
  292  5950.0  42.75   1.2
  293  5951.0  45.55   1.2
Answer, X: 2.1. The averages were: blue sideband 42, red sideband 41.8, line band 38.5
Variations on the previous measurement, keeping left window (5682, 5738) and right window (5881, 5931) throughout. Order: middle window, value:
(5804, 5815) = -2.2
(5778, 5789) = -0.6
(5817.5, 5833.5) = -3.4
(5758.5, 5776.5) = -2.1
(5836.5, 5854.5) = -3.9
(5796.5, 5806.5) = -1.9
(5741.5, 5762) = -1.7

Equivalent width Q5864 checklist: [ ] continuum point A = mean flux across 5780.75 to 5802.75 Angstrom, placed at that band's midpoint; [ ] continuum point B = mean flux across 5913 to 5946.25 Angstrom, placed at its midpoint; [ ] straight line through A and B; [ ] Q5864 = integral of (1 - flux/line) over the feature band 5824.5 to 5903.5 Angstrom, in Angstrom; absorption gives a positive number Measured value 7.7 Angstrom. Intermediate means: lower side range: 42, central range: 38.2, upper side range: 42.7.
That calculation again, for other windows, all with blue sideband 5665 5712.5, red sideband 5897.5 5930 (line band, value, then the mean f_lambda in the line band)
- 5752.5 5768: -1.0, 41.5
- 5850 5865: -0.5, 41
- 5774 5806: -2.4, 42.1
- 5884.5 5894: 4.5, 21.1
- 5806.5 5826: -2.5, 44.4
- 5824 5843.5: -2.5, 44.7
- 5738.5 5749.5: -0.9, 42.1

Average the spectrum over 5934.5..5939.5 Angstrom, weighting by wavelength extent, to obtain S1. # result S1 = 43.2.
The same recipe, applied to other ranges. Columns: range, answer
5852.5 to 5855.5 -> 41.6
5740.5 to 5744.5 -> 43.2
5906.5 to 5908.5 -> 39.9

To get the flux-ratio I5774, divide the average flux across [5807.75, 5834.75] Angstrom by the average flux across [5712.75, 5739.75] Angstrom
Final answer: 1.1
